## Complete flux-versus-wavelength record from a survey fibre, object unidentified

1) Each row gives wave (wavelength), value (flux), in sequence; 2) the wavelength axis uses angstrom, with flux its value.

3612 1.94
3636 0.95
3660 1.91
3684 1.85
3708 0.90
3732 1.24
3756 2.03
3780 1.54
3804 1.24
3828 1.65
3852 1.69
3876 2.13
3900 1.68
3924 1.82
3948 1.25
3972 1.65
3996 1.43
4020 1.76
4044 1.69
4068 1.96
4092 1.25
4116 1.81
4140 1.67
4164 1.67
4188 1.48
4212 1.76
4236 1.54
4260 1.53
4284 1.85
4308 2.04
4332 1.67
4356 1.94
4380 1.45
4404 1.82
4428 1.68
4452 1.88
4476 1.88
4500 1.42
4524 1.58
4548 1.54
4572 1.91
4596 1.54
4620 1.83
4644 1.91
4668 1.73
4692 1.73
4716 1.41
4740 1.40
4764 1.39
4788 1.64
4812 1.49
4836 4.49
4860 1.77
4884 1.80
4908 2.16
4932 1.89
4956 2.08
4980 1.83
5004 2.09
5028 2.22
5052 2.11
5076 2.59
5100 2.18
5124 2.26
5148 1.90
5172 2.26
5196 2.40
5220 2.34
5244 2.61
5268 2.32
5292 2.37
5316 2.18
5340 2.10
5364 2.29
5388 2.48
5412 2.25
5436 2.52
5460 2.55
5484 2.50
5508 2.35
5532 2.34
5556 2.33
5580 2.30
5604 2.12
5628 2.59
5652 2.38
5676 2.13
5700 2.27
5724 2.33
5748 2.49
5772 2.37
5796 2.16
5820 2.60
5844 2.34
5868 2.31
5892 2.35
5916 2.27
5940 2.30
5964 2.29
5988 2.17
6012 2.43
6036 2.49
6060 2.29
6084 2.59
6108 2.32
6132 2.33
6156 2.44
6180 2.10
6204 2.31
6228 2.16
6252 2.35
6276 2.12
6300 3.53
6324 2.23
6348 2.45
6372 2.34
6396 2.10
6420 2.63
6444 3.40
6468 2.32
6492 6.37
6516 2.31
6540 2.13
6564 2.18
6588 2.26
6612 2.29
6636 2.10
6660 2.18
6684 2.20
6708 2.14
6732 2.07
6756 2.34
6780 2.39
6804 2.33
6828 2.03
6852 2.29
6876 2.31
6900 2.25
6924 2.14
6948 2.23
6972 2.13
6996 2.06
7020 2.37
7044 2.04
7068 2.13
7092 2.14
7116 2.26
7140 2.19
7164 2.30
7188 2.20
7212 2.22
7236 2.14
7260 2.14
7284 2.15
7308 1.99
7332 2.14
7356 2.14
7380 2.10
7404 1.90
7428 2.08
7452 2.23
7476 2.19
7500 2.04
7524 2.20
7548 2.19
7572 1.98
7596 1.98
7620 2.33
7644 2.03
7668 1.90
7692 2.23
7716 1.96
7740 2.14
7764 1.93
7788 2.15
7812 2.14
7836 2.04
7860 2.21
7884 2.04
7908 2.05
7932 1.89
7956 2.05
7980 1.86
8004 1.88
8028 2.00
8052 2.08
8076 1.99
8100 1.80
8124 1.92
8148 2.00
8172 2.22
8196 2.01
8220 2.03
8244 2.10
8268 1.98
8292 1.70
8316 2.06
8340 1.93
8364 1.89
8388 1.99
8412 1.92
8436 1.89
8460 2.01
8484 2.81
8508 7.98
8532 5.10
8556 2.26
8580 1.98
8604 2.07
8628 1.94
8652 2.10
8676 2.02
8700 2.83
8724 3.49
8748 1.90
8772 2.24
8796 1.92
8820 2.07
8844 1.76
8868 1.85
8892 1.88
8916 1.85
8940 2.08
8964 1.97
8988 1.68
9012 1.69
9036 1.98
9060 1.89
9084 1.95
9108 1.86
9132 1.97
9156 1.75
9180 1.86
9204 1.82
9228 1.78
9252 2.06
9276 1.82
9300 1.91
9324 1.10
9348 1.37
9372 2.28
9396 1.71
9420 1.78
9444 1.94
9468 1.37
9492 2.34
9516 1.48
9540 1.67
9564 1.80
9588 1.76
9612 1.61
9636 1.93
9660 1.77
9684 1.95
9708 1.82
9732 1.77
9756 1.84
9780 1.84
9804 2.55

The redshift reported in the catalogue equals 0.297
